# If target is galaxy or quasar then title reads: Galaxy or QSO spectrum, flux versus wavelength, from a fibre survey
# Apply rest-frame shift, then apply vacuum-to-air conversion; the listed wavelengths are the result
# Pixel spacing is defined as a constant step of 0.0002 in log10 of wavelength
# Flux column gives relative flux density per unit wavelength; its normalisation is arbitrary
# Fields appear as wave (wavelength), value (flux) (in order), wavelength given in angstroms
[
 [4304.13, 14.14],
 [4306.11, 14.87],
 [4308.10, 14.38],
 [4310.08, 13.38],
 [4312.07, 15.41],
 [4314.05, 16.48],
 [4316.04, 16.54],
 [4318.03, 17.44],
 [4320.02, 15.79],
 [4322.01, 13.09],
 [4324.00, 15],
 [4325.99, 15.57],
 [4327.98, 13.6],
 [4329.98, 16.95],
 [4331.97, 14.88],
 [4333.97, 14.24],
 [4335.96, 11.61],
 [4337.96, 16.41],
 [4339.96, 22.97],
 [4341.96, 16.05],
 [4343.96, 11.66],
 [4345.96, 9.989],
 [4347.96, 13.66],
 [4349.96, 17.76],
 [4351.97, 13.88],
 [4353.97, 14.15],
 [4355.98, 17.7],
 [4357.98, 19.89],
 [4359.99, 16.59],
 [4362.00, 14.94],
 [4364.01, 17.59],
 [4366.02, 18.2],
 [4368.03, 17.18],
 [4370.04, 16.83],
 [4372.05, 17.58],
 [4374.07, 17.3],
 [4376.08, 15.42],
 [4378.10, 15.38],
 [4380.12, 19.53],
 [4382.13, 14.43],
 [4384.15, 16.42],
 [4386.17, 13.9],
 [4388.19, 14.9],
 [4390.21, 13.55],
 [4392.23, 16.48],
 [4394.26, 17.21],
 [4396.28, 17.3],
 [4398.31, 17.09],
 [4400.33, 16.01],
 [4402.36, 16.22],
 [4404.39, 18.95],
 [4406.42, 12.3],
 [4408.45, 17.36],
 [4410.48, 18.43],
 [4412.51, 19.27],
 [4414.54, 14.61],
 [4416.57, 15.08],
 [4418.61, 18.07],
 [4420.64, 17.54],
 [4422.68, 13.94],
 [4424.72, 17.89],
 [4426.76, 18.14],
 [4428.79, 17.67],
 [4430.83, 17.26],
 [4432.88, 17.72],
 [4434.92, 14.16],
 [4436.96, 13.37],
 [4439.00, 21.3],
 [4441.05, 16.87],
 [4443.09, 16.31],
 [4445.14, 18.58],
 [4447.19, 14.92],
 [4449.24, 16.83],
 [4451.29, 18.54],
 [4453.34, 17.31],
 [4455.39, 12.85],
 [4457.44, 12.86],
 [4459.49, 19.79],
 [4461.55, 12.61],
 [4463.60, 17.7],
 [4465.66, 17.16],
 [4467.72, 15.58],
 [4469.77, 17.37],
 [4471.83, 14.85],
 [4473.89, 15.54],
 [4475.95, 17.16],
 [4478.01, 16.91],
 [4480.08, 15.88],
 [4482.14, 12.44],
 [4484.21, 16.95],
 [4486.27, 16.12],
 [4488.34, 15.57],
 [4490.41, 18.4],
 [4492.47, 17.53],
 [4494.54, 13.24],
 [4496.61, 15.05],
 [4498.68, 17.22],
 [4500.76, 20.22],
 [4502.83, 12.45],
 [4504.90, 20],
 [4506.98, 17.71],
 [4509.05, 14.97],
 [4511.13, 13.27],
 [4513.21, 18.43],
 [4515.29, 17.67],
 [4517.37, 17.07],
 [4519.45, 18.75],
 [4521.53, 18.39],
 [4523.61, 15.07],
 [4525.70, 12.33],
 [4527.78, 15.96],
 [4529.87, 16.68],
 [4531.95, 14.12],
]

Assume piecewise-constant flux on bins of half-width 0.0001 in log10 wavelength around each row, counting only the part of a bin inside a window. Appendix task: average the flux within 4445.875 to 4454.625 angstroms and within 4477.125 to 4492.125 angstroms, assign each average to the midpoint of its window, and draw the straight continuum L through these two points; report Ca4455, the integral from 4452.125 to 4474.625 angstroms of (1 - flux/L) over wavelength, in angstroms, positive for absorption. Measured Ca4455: 1.0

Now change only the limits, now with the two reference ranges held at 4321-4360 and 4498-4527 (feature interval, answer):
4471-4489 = 0.7 angstroms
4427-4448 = -1.1 angstroms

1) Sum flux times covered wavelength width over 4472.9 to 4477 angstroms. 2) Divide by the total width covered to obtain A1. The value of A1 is 16.4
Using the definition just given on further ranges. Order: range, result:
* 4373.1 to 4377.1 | 16.4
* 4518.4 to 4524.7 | 17.4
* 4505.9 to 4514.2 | 16.1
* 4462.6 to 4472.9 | 16.5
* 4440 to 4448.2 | 16.7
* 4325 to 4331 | 15.4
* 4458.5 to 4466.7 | 16.8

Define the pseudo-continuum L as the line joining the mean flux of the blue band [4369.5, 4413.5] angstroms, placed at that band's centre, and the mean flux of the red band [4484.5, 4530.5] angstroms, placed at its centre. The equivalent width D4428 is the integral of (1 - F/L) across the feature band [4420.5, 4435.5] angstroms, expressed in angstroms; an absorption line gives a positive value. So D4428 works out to -0.34 angstroms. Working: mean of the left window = 16.4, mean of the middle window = 16.8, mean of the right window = 16.5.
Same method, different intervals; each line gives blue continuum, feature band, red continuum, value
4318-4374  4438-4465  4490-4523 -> -0.3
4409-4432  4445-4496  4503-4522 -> 3.1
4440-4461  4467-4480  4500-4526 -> 0.2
